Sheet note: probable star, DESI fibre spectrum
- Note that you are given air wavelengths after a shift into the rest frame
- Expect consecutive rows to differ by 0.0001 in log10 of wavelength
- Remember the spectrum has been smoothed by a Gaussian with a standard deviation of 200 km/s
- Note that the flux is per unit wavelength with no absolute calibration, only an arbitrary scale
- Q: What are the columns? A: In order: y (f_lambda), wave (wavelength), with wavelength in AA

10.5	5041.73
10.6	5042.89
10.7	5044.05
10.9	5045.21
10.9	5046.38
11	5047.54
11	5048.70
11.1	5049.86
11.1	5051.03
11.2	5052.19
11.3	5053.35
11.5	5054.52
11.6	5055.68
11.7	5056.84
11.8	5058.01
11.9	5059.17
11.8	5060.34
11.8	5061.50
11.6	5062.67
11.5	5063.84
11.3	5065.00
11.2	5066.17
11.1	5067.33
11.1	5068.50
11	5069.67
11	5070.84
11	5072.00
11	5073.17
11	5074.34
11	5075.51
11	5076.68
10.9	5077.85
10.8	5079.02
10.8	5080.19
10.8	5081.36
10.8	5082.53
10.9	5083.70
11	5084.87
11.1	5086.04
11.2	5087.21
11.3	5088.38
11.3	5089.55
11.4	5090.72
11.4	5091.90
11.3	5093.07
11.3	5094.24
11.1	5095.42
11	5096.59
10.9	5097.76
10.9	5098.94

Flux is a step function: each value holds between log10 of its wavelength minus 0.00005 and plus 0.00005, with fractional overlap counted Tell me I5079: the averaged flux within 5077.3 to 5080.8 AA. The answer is 10.8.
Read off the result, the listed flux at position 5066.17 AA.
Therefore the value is 11.2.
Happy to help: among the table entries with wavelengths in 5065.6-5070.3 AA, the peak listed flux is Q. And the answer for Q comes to 11.2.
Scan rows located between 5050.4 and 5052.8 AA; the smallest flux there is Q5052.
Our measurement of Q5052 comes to 11.1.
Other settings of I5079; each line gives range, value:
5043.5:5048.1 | 10.9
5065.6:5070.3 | 11.1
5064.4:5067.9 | 11.2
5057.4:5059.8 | 11.8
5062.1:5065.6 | 11.5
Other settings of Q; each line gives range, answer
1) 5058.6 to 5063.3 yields 11.9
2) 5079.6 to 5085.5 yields 11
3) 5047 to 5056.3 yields 11.6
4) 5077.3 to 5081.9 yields 10.9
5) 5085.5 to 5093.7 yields 11.4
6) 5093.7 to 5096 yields 11.3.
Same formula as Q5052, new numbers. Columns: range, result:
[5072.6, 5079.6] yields 10.8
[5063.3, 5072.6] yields 11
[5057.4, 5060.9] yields 11.8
